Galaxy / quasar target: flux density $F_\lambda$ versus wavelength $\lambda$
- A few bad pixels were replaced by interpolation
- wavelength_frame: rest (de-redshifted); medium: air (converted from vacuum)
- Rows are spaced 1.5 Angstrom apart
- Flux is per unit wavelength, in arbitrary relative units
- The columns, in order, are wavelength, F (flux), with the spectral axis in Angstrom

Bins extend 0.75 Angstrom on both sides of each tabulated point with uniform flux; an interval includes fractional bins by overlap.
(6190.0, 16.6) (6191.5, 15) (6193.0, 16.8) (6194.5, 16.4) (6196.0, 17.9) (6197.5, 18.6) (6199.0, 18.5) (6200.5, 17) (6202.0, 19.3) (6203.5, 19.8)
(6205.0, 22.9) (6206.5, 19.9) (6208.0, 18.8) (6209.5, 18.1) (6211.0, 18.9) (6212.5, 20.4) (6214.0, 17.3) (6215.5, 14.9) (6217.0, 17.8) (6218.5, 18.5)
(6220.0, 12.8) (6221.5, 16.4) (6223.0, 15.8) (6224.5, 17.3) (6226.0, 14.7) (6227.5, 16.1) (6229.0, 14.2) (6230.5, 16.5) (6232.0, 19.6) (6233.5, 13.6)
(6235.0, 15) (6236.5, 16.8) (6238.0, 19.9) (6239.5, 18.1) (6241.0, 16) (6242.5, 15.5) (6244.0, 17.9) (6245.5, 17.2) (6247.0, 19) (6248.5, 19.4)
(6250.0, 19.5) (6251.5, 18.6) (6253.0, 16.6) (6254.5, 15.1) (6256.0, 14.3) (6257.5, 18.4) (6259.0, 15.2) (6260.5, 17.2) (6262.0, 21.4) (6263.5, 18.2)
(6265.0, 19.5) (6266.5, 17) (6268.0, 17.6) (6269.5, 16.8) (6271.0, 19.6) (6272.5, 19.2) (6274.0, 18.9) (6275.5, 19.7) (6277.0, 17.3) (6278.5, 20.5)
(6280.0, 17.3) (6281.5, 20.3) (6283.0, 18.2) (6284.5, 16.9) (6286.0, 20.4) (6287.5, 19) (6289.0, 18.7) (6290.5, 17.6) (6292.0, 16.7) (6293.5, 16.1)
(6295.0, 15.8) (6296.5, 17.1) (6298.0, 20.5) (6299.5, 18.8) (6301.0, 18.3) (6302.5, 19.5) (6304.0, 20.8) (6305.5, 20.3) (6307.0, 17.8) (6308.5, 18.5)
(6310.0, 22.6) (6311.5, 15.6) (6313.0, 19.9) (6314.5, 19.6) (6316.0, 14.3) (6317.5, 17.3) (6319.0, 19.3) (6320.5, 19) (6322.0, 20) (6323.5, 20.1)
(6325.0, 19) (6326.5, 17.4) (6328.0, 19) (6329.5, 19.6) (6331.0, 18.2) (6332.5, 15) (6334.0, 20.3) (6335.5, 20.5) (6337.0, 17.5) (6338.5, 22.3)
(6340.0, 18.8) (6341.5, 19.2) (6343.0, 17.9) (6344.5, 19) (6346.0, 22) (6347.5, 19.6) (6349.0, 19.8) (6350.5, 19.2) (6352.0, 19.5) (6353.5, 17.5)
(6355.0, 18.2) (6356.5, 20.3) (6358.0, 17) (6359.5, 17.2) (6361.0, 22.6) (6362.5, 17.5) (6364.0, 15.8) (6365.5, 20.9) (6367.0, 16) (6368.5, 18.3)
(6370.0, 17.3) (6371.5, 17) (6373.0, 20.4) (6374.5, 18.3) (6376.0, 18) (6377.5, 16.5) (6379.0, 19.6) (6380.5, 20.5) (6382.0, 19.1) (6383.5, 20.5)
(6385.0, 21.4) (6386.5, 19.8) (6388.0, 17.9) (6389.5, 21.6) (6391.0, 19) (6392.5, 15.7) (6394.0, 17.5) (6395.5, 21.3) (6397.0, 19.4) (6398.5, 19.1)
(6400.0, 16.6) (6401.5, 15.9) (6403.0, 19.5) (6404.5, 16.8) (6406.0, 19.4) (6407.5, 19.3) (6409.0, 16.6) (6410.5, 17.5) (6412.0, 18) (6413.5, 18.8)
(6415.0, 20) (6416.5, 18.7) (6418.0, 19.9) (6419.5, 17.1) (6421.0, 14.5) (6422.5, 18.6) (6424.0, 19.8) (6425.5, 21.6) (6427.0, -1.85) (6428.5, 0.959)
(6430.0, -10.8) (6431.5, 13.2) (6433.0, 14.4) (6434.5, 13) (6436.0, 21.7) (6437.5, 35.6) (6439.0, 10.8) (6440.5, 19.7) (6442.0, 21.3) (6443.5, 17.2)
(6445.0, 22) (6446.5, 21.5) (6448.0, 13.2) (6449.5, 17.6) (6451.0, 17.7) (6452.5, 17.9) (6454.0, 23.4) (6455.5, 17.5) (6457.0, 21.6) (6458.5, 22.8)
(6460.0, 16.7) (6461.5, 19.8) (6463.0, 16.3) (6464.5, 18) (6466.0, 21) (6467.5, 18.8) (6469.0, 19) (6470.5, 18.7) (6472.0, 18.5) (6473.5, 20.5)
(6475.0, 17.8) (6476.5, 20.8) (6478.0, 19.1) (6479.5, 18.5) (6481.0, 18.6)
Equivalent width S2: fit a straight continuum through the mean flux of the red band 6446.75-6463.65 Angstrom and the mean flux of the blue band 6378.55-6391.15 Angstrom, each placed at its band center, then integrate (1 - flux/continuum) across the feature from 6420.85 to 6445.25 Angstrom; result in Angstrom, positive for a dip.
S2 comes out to 5.63 Angstrom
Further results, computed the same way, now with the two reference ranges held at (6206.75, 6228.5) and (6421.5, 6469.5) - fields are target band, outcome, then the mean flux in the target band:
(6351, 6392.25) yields -4.5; 18.8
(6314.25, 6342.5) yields -3.0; 18.7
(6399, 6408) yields -0.5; 17.9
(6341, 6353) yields -1.8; 19.5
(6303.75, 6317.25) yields -1.4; 18.7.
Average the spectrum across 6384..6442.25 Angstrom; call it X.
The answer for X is 16.9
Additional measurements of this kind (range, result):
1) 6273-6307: 18.6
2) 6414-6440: 14.6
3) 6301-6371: 18.8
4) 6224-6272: 17.3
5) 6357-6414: 18.5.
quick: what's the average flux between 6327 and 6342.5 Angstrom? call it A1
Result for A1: 19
